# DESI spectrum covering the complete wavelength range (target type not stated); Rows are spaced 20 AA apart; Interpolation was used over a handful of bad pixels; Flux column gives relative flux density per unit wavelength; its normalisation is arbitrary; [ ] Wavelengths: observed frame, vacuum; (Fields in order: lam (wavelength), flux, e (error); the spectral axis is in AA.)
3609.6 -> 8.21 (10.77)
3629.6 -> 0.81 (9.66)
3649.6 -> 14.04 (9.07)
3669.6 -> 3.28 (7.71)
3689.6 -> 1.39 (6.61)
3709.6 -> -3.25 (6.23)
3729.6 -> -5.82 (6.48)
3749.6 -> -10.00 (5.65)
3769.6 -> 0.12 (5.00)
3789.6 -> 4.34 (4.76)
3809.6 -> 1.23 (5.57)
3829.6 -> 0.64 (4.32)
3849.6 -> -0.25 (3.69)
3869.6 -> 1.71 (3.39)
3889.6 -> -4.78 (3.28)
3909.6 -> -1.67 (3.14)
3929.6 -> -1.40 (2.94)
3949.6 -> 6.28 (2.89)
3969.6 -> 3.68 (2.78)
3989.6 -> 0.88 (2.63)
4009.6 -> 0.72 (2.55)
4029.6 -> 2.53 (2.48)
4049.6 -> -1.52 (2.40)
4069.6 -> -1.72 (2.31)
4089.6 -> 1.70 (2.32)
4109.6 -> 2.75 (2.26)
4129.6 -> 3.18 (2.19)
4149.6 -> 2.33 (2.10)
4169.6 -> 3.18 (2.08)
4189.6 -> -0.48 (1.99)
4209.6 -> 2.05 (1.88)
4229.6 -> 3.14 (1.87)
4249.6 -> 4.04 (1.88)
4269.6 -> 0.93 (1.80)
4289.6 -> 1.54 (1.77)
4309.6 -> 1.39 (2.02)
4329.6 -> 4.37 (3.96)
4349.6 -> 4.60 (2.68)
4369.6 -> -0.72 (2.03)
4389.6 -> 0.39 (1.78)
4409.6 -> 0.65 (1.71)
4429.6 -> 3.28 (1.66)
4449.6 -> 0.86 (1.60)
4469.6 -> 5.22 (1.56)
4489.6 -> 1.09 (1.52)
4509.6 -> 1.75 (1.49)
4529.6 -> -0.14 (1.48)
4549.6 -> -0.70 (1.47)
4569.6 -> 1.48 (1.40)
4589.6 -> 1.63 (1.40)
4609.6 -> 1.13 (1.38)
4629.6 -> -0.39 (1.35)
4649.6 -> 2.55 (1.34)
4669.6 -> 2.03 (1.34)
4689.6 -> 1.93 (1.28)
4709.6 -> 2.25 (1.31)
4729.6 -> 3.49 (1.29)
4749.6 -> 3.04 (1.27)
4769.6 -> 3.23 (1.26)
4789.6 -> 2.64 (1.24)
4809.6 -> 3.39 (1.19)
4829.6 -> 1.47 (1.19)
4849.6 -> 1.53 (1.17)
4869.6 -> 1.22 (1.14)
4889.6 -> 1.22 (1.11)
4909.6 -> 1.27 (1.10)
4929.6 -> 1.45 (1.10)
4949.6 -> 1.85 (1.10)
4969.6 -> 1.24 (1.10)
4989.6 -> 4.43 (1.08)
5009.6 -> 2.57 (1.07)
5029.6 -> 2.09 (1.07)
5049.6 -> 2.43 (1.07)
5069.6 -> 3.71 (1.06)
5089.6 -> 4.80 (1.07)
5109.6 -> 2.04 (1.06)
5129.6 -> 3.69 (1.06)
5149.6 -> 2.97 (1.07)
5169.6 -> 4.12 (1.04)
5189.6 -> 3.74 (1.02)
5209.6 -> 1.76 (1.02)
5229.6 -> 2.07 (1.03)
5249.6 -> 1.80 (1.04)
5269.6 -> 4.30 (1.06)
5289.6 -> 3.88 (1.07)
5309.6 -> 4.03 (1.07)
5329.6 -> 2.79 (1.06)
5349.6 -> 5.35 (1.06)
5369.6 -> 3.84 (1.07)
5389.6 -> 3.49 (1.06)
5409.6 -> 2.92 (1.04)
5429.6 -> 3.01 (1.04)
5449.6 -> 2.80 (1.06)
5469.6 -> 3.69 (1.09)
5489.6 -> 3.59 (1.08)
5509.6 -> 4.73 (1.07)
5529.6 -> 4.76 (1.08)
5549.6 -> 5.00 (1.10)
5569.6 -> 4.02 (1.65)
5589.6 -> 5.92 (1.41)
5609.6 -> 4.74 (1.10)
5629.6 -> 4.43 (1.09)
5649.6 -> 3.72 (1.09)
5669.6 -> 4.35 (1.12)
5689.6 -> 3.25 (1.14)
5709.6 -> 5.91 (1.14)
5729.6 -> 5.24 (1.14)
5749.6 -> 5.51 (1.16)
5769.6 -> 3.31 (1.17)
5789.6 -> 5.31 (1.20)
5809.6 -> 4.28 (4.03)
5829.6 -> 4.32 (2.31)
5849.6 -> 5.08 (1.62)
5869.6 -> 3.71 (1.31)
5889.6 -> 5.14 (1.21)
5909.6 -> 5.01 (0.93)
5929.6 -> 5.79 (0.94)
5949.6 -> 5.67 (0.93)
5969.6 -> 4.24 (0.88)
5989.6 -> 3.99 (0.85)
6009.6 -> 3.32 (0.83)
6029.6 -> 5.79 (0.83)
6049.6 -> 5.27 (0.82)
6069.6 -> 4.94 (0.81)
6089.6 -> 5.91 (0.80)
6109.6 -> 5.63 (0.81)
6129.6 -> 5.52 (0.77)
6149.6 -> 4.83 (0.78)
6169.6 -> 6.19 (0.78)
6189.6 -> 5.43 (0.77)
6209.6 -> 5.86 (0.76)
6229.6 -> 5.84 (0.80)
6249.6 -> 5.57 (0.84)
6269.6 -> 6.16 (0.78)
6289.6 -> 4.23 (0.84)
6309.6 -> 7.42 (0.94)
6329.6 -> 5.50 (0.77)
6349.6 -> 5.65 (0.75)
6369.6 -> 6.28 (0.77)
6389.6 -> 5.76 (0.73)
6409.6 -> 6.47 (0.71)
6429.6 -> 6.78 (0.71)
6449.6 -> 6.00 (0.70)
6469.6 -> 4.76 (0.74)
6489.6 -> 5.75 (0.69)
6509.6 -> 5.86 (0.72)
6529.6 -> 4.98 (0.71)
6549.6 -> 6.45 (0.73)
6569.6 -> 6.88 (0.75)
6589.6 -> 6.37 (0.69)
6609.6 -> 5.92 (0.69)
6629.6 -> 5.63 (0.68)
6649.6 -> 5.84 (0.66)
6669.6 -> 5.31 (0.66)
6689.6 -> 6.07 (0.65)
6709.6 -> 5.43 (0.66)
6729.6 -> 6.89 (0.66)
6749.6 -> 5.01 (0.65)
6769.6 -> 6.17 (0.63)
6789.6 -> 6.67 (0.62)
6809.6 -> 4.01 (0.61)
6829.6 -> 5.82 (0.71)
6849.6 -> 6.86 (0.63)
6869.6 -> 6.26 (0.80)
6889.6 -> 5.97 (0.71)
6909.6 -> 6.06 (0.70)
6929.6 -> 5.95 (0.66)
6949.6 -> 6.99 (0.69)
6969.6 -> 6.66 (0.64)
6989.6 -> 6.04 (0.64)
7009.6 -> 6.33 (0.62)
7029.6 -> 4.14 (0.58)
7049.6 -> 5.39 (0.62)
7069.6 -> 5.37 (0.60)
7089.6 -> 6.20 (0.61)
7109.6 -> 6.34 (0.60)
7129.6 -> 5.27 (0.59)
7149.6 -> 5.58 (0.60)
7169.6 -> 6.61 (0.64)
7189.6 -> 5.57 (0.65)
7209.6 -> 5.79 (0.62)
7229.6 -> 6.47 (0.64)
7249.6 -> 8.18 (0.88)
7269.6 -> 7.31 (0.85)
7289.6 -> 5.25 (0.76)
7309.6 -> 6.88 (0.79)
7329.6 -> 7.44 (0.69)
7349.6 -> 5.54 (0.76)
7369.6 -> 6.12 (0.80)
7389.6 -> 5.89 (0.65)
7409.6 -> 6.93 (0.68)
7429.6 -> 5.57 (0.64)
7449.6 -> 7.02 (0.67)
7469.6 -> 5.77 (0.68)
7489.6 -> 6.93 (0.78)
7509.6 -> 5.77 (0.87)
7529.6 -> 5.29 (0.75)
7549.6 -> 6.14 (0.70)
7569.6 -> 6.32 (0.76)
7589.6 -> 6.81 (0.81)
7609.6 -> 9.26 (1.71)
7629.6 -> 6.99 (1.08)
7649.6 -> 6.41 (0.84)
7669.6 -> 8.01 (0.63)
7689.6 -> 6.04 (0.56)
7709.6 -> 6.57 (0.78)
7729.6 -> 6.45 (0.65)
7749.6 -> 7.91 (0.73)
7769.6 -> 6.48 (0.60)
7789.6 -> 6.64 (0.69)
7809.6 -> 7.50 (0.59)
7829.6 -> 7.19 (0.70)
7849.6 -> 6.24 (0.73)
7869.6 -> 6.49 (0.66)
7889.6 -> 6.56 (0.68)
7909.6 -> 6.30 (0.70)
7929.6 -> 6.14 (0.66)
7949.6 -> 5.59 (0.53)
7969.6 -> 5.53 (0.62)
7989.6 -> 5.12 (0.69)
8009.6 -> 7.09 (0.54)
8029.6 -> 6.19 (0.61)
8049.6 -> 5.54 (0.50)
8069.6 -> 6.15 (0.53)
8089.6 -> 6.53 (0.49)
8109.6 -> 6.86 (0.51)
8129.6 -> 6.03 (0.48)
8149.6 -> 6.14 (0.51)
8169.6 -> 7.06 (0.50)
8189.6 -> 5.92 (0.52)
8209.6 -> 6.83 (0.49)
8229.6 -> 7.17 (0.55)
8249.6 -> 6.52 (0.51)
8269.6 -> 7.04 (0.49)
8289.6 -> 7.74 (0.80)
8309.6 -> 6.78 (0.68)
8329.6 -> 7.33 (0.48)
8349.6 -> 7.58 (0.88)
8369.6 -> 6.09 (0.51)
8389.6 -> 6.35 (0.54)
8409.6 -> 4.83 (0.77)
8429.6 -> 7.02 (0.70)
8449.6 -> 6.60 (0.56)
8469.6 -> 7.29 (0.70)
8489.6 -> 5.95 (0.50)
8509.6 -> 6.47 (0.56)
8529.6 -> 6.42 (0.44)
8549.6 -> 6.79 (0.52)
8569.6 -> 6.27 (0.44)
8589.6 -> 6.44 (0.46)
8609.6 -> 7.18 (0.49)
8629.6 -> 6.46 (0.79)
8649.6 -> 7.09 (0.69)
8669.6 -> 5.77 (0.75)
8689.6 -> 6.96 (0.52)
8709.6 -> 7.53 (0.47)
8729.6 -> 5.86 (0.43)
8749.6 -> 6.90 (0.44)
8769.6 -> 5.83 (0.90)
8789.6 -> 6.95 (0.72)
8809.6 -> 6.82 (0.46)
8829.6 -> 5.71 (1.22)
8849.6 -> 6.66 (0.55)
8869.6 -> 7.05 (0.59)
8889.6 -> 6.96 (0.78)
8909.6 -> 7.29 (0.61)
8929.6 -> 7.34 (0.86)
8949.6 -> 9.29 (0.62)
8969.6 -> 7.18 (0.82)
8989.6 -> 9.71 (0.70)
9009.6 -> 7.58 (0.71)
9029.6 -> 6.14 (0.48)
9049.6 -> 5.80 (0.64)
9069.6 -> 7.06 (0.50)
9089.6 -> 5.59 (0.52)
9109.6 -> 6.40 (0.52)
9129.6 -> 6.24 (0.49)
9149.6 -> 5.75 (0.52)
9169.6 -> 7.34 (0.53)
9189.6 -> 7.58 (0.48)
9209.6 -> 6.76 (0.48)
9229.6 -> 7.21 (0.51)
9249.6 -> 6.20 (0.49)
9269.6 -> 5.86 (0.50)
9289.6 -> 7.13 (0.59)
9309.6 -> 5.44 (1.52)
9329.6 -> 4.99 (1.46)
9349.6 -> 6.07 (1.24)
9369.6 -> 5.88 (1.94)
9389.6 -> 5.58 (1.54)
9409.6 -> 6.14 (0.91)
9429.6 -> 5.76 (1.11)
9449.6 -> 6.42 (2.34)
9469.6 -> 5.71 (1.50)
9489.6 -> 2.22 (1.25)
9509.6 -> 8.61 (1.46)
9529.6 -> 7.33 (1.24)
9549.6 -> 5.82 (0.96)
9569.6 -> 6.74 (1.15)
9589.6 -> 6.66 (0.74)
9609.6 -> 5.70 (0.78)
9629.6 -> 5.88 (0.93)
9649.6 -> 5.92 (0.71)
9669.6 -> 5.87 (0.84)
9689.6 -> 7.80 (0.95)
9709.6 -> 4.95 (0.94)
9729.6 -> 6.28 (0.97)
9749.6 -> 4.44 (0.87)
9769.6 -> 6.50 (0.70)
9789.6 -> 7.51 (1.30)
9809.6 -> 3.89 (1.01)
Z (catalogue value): 0.36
